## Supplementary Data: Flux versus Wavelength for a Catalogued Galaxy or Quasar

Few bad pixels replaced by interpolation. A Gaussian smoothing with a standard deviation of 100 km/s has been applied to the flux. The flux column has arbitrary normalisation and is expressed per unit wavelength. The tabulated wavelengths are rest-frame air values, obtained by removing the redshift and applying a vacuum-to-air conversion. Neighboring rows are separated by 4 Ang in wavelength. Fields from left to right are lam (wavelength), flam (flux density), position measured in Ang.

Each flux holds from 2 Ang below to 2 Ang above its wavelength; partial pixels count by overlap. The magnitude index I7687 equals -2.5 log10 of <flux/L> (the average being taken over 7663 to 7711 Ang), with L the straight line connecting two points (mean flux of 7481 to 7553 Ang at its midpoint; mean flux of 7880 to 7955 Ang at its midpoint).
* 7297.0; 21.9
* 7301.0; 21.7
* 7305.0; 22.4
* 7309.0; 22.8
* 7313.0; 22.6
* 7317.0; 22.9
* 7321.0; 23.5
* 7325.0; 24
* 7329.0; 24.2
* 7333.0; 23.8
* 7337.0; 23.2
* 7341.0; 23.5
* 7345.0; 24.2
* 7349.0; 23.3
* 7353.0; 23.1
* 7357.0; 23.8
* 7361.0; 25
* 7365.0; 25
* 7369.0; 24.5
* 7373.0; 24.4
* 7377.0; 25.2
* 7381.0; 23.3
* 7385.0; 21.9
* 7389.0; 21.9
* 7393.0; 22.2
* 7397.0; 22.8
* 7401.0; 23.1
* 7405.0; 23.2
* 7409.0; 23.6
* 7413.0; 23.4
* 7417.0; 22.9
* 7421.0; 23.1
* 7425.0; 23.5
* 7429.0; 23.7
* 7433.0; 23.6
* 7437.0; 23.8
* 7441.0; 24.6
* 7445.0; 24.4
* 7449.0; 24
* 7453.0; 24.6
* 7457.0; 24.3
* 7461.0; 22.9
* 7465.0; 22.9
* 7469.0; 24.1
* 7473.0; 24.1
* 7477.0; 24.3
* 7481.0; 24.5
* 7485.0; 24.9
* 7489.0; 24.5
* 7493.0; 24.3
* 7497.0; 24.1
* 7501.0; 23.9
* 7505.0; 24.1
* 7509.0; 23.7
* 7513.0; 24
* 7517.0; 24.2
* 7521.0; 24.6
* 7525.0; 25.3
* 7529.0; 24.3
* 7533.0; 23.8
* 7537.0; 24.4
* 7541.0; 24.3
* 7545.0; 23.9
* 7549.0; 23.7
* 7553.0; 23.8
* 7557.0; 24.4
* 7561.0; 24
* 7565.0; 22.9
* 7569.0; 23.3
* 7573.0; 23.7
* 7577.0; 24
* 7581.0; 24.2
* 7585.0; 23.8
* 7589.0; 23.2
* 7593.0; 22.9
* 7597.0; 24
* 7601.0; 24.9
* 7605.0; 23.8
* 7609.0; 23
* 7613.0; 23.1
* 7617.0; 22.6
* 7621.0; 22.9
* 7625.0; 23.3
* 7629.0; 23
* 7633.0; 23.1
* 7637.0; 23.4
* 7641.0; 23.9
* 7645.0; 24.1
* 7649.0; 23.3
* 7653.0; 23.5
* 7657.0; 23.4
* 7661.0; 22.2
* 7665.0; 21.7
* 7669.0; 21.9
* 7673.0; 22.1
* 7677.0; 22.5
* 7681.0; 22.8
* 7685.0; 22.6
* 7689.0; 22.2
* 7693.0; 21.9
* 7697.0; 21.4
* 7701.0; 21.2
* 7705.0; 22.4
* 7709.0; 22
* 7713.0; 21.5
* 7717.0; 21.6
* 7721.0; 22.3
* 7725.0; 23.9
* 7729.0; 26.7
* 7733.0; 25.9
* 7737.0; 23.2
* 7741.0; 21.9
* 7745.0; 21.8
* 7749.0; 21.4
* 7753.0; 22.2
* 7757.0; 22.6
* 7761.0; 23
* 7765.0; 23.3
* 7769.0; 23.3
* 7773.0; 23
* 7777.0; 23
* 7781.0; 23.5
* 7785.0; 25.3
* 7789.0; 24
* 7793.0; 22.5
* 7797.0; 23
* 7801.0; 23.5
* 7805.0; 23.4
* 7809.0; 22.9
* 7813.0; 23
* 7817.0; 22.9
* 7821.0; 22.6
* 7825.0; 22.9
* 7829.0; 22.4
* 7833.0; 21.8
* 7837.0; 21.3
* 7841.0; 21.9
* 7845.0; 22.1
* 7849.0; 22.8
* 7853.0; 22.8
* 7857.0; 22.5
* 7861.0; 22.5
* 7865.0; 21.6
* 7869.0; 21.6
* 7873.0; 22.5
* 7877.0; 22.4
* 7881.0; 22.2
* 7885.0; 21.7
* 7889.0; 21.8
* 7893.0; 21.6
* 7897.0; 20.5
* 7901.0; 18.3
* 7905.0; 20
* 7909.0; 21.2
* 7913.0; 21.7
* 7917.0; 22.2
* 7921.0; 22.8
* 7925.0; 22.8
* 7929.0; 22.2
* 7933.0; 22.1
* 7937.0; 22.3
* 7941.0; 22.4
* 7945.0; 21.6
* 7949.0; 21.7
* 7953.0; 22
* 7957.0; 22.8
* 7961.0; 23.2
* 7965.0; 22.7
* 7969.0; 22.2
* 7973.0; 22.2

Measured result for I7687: 0.05 mag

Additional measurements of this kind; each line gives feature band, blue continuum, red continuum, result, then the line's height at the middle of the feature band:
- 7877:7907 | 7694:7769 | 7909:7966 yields 0.07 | 22.4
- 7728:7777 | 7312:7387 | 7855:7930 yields -0.04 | 22.2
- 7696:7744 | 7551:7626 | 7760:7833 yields 0.02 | 23.3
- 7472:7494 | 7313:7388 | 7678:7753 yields -0.05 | 23.3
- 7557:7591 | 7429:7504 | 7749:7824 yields 0.00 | 23.8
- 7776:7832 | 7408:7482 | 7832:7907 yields -0.06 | 22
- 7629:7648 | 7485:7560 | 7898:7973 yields 0.00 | 23.6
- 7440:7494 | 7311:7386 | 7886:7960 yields -0.04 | 23.4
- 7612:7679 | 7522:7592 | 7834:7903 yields 0.02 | 23.3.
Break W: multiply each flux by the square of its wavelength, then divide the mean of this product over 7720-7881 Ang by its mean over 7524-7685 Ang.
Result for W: 1.0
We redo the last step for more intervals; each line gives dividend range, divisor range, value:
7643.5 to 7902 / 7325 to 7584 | 1.03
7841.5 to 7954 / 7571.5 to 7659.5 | 1.00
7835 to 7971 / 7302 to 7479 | 1.06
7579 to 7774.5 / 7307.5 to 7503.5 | 1.04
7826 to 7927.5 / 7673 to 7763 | 1.01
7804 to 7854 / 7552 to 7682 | 1.02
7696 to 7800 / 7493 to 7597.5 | 1.01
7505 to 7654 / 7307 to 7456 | 1.06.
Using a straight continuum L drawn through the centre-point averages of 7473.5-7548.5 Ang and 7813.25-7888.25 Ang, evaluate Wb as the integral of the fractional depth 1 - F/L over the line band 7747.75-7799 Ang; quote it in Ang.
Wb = -0.9 Ang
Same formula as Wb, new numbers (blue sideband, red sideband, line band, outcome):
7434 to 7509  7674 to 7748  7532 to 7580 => -0.5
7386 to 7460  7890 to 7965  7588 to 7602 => -0.5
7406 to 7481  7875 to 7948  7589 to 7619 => -0.5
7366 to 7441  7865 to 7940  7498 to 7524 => -1.3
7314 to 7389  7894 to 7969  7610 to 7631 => -0.1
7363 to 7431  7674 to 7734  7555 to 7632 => -2.0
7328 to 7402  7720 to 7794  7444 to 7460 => -0.5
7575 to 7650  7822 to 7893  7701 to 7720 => 0.9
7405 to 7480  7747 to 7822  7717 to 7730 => -0.3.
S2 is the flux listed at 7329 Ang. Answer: 24.2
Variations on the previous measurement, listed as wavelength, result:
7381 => 23.3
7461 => 22.9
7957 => 22.8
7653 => 23.5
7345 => 24.2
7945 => 21.6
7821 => 22.6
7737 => 23.2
